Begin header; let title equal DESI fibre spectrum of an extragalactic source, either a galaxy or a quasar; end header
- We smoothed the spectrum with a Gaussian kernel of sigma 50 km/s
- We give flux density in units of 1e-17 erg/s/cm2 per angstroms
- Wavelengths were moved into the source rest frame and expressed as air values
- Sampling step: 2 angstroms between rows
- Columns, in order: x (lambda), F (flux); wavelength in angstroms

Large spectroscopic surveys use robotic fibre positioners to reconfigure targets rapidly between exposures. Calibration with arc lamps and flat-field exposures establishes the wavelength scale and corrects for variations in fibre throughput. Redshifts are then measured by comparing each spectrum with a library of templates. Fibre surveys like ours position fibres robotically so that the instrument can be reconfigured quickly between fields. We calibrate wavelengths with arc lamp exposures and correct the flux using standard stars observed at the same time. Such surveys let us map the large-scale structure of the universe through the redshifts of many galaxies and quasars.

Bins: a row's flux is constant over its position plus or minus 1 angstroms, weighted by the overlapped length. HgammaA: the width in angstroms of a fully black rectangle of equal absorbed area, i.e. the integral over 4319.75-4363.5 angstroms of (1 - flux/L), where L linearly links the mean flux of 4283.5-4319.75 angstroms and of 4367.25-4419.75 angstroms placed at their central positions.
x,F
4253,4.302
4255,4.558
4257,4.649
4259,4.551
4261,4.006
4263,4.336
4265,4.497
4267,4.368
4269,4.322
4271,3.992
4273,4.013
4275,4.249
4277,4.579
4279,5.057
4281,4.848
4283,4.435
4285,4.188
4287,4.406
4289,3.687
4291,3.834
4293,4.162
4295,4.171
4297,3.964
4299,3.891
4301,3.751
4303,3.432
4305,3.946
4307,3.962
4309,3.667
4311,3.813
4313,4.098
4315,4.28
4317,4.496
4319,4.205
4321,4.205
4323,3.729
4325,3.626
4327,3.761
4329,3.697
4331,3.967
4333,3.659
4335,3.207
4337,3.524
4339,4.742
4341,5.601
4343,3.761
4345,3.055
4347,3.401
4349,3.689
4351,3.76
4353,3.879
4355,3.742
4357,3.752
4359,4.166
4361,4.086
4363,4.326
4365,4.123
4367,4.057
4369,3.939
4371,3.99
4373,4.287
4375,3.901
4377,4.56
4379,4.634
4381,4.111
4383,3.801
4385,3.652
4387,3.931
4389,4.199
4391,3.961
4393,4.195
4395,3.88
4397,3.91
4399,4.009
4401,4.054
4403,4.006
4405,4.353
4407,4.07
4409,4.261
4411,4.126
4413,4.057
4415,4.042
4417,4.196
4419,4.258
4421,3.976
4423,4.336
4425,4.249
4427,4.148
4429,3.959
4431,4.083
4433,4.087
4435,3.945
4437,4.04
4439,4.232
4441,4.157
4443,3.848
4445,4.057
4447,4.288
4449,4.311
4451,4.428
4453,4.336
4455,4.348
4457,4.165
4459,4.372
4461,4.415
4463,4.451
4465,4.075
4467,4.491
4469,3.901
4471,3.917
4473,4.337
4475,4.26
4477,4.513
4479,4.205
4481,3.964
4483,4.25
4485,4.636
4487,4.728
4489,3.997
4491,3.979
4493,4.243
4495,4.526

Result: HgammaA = 1.8 angstroms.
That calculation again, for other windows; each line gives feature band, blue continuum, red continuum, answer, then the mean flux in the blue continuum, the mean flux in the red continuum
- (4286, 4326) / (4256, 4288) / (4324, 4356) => 1.39 angstroms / 4.41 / 3.82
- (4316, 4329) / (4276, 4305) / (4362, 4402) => 0.48 angstroms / 4.16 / 4.08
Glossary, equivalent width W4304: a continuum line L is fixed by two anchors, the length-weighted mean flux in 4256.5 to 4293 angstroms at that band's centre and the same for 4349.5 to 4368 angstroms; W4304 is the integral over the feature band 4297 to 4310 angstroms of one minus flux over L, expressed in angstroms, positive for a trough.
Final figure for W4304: 1.3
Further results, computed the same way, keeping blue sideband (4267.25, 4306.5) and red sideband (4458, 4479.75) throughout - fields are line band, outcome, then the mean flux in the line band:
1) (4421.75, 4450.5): 0.8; 4.13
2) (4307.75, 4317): 0.3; 4.02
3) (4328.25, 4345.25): 0.9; 3.95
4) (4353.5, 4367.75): 0.6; 4.03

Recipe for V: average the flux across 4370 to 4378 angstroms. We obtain 4.18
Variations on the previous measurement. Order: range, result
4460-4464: 4.43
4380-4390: 3.94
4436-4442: 4.14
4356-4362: 4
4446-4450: 4.3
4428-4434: 4.04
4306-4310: 3.81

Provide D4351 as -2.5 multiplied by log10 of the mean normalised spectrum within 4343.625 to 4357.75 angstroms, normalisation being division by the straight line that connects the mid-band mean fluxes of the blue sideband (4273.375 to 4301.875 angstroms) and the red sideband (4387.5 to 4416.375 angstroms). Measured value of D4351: 0.149 mag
